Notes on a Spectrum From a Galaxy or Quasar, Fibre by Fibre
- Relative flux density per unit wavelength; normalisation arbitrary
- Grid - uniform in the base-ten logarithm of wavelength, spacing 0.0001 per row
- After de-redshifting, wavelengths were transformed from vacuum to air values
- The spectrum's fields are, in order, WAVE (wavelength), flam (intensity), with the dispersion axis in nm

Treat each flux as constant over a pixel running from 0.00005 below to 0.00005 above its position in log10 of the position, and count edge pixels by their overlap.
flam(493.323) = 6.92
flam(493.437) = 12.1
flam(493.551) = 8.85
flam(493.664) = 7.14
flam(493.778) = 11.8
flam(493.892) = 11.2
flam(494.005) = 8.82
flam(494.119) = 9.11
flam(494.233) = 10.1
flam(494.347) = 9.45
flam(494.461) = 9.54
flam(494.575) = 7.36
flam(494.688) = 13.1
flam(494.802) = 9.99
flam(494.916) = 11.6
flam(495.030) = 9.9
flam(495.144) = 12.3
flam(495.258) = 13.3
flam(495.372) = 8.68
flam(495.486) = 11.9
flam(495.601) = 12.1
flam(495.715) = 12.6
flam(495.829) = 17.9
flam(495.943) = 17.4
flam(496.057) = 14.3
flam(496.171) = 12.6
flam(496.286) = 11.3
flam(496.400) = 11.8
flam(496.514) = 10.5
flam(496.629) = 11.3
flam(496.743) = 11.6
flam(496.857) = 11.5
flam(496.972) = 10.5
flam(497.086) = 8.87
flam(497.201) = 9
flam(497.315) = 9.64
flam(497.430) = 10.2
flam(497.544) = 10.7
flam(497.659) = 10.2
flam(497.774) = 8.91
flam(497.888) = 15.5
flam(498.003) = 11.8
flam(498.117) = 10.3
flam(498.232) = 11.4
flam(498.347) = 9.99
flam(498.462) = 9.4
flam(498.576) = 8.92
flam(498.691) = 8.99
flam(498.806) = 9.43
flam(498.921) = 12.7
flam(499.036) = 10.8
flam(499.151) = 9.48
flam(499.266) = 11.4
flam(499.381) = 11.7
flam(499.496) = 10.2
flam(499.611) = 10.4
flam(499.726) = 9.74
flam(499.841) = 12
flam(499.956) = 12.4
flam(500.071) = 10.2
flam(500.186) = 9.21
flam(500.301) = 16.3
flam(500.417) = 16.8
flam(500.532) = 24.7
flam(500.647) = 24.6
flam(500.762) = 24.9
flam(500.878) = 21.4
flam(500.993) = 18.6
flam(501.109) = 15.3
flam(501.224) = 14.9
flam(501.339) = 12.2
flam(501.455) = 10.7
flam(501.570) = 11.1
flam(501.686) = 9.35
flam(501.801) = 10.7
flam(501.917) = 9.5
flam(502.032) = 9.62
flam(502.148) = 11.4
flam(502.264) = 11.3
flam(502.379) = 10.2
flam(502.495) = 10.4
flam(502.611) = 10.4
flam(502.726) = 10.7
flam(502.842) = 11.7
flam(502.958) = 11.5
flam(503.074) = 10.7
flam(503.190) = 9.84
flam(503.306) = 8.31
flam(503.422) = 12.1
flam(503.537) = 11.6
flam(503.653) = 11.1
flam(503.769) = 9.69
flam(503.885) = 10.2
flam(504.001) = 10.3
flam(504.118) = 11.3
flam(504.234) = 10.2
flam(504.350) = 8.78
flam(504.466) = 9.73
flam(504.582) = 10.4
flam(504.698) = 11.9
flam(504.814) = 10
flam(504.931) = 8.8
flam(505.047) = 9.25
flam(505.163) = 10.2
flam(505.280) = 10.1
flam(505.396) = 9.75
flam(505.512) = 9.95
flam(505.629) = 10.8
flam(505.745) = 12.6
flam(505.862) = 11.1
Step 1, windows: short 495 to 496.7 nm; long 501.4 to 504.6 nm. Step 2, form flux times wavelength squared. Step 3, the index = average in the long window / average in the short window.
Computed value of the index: 0.9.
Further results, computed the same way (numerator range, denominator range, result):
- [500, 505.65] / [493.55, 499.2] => 1.13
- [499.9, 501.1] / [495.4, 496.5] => 1.36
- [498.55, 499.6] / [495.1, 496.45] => 0.81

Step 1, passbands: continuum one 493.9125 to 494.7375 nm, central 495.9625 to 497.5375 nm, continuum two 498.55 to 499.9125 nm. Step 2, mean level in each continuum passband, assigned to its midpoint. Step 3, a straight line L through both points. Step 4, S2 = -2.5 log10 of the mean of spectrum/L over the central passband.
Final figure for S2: -0.11 mag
